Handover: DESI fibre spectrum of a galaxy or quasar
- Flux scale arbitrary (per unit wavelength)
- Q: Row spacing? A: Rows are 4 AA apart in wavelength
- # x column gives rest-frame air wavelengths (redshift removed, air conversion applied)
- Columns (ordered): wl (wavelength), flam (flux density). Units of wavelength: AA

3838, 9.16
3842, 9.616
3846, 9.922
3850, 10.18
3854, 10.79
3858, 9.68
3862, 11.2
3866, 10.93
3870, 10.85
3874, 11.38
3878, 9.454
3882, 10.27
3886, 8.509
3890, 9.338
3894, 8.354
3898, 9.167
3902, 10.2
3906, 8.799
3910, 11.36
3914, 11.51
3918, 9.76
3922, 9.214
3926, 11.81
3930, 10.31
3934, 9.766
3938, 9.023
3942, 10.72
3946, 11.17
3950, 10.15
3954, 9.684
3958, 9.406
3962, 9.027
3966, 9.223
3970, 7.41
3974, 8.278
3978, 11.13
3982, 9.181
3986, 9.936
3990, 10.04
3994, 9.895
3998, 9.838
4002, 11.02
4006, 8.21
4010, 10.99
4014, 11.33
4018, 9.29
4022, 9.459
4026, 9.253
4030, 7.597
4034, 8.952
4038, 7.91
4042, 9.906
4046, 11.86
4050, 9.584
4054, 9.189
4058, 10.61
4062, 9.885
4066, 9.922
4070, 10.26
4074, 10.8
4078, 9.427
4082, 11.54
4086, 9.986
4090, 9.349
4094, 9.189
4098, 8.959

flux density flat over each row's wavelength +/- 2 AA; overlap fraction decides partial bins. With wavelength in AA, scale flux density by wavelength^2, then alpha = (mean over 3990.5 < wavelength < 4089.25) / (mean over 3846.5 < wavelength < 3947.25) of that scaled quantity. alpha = 1.05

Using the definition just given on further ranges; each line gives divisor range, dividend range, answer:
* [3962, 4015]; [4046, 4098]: 1.08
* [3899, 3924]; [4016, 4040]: 0.92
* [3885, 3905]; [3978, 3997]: 1.14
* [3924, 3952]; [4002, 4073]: 0.98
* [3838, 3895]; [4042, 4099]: 1.11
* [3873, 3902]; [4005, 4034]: 1.07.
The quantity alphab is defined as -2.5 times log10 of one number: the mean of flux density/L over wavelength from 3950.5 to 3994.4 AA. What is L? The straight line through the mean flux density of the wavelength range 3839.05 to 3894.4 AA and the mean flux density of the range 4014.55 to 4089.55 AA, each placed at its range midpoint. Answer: 0.057 mag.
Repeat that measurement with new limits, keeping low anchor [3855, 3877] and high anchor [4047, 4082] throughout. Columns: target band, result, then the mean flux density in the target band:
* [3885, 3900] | 0.20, 8.86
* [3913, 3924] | 0.06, 10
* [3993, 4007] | 0.05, 9.84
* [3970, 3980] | 0.13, 9.25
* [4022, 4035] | 0.17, 8.71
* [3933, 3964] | 0.06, 9.87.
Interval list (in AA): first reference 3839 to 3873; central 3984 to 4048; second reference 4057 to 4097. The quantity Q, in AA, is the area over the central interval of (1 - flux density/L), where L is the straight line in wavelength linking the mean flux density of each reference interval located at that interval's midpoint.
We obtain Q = 2.71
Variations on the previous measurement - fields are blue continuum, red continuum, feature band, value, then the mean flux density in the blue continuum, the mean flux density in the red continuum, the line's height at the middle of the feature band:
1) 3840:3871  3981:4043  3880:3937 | 1.3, 10.4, 9.55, 10.1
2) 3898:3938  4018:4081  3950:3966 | 0.9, 10.2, 9.66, 10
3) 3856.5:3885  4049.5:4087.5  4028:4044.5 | 2.4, 10.5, 10.1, 10.2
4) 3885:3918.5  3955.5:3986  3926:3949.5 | -2.3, 9.7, 9.16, 9.42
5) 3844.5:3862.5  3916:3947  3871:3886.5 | 0.2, 10.3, 10.2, 10.3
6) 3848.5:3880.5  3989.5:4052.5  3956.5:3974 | 2.3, 10.6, 9.68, 10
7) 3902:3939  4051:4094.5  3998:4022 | 0.1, 10.2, 10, 10.1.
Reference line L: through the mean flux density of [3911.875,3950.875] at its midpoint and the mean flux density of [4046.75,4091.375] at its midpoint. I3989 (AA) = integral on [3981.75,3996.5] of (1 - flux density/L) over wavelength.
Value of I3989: 0.6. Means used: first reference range 10.4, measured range 9.83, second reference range 10.1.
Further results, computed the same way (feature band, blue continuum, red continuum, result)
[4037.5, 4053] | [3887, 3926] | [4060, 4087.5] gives 0.4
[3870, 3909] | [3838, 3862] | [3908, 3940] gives 2.3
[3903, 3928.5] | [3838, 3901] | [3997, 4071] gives -1.3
